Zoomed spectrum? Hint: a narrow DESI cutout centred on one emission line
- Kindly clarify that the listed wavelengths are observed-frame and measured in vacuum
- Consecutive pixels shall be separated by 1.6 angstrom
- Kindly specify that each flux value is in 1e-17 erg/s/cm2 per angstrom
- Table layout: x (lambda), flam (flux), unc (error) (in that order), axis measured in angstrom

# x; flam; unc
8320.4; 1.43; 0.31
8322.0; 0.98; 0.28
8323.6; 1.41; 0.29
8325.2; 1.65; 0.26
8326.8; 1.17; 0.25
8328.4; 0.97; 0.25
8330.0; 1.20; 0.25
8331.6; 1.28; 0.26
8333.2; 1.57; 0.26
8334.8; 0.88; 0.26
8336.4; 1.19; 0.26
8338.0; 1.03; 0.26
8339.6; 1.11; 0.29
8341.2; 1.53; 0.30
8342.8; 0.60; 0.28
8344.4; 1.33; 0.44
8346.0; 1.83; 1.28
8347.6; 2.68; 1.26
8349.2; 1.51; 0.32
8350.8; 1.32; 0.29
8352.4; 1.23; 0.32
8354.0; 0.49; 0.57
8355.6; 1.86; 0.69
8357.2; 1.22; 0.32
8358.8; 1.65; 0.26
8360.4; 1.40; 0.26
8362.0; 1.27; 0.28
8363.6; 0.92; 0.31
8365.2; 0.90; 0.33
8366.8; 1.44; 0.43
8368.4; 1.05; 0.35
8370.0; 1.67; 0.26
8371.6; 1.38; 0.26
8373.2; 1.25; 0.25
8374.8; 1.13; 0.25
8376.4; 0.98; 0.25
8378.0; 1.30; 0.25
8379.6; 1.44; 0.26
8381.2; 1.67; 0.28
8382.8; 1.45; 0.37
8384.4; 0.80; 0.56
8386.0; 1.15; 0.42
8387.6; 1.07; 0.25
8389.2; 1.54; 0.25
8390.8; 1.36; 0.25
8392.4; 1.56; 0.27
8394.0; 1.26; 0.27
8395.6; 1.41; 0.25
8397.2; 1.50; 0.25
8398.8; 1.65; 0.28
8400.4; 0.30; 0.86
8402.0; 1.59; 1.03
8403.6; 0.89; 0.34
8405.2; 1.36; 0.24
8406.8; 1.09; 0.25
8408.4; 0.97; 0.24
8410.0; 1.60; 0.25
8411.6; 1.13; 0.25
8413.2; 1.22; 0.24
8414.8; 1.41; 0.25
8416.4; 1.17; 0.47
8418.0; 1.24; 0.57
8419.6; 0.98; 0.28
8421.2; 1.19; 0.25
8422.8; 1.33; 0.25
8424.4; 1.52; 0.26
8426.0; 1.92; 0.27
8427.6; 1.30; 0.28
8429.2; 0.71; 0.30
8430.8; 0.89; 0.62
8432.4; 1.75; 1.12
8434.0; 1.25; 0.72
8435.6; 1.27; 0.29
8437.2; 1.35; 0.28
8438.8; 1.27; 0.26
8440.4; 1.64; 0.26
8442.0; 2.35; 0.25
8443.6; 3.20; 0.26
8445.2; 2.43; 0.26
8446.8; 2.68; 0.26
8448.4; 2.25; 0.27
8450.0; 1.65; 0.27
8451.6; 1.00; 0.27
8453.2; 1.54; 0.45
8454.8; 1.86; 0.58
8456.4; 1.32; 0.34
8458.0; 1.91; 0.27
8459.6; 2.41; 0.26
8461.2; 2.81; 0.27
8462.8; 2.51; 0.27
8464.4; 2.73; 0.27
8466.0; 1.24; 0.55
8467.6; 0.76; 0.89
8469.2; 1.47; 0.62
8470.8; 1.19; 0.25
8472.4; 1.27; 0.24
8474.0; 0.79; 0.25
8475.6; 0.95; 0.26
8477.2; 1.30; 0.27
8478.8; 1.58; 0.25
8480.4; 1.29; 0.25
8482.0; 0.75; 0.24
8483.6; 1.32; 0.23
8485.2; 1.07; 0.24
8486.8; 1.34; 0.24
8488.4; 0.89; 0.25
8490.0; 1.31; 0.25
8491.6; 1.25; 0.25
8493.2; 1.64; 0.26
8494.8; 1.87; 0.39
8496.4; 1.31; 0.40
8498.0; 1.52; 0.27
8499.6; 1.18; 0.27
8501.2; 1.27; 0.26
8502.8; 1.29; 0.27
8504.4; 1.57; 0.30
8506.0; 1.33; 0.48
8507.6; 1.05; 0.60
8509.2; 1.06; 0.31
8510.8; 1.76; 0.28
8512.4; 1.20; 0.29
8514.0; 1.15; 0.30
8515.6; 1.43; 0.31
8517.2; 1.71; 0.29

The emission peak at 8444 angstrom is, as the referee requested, [S II] 6716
